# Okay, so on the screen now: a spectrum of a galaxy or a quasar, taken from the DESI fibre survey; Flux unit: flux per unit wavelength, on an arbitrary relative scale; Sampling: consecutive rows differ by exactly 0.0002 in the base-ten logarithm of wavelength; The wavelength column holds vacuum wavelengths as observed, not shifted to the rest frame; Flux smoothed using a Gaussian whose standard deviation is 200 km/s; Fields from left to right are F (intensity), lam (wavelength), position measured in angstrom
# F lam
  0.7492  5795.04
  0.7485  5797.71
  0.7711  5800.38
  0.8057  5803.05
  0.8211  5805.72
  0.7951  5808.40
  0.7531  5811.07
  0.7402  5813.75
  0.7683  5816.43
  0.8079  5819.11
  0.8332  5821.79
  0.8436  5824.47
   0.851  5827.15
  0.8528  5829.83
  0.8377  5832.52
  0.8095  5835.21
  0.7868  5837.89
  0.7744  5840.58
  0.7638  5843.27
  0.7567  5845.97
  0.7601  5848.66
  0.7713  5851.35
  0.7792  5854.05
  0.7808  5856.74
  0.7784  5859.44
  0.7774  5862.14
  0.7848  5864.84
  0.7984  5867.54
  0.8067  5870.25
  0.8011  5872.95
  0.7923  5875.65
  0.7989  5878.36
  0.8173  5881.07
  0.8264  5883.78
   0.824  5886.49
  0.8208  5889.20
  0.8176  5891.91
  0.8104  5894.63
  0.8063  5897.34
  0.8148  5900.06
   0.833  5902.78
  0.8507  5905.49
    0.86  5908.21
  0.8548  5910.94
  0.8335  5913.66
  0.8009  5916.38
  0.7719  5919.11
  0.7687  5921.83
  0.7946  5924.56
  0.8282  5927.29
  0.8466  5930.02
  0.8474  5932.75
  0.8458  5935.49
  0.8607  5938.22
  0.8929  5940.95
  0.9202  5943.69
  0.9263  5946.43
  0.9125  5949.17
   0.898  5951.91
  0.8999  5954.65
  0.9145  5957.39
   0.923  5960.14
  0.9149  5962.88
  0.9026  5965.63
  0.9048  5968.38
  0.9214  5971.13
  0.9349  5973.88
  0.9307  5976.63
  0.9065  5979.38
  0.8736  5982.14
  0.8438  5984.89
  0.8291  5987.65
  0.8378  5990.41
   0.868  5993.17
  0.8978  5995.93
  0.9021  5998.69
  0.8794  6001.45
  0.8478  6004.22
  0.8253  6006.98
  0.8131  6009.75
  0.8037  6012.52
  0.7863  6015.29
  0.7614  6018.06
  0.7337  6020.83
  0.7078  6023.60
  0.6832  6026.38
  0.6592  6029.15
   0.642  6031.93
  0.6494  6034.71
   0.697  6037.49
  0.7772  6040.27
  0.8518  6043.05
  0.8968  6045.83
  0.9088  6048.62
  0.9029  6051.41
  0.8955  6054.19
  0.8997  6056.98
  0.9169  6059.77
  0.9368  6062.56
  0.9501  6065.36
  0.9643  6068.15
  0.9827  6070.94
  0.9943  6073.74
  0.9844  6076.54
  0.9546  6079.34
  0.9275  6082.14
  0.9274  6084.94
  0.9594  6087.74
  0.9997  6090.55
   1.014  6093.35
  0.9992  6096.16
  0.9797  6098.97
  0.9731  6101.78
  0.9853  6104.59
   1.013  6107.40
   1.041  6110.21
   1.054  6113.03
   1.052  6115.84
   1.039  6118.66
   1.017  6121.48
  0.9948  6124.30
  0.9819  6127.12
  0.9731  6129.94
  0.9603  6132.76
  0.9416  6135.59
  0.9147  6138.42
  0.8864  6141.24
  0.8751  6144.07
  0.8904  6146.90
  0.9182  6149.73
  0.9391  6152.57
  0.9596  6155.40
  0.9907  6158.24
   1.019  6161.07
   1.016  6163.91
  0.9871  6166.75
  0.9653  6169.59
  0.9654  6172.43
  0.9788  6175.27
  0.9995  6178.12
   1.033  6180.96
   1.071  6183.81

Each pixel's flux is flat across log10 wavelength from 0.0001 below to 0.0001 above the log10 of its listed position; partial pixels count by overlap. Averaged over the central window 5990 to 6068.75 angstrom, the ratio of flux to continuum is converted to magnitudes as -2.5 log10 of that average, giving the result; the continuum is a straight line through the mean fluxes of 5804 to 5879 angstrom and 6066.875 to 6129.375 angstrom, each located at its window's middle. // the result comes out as 0.144 mag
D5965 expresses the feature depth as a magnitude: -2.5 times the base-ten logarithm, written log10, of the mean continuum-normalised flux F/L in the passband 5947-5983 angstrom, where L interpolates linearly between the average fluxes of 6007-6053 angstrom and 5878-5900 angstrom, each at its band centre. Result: -0.15 mag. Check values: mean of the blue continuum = 0.816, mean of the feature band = 0.911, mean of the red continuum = 0.77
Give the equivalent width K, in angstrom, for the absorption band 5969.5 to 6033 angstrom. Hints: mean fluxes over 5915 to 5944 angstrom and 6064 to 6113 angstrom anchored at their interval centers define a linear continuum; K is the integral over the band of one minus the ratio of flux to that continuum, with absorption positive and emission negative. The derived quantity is 5.3 angstrom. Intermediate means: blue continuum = 0.831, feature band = 0.822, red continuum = 0.982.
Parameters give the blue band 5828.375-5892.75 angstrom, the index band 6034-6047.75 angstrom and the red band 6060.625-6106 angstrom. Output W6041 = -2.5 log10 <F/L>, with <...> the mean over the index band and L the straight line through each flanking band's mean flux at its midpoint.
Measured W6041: 0.19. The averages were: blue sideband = 0.797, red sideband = 0.97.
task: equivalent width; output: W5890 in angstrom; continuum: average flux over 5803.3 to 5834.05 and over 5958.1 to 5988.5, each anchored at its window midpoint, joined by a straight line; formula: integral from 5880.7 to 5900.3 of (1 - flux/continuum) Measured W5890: 0.8 angstrom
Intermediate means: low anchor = 0.809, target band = 0.817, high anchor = 0.9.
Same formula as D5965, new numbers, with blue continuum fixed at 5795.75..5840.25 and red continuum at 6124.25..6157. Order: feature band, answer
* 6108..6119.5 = -0.134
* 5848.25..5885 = 0.039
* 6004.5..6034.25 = 0.189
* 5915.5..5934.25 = 0.048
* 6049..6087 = -0.043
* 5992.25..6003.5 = -0.013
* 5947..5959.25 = -0.064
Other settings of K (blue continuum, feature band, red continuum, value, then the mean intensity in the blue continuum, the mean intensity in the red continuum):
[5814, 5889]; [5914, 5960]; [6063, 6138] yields 0.2 angstrom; 0.799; 0.985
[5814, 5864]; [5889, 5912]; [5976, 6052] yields -0.9 angstrom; 0.795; 0.809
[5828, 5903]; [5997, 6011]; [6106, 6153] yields 0.5 angstrom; 0.799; 0.971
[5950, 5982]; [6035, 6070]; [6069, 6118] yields 3.2 angstrom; 0.912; 0.991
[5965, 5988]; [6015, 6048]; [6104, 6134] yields 7.1 angstrom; 0.897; 1.01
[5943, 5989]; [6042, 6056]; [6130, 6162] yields 0.4 angstrom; 0.903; 0.936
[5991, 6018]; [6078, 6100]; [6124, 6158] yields -1.7 angstrom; 0.843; 0.936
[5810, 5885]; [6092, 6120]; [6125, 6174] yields -2.6 angstrom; 0.795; 0.953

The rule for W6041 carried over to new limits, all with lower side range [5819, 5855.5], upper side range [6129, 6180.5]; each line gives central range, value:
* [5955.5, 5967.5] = -0.06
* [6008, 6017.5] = 0.11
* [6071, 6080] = -0.07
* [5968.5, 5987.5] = -0.03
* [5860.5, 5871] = 0.03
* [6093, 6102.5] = -0.07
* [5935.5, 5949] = -0.05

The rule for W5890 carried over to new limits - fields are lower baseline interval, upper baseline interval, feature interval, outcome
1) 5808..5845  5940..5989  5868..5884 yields 0.6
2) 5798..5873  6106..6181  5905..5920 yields 0.2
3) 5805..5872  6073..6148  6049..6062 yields 0.4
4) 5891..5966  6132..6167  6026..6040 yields 3.5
